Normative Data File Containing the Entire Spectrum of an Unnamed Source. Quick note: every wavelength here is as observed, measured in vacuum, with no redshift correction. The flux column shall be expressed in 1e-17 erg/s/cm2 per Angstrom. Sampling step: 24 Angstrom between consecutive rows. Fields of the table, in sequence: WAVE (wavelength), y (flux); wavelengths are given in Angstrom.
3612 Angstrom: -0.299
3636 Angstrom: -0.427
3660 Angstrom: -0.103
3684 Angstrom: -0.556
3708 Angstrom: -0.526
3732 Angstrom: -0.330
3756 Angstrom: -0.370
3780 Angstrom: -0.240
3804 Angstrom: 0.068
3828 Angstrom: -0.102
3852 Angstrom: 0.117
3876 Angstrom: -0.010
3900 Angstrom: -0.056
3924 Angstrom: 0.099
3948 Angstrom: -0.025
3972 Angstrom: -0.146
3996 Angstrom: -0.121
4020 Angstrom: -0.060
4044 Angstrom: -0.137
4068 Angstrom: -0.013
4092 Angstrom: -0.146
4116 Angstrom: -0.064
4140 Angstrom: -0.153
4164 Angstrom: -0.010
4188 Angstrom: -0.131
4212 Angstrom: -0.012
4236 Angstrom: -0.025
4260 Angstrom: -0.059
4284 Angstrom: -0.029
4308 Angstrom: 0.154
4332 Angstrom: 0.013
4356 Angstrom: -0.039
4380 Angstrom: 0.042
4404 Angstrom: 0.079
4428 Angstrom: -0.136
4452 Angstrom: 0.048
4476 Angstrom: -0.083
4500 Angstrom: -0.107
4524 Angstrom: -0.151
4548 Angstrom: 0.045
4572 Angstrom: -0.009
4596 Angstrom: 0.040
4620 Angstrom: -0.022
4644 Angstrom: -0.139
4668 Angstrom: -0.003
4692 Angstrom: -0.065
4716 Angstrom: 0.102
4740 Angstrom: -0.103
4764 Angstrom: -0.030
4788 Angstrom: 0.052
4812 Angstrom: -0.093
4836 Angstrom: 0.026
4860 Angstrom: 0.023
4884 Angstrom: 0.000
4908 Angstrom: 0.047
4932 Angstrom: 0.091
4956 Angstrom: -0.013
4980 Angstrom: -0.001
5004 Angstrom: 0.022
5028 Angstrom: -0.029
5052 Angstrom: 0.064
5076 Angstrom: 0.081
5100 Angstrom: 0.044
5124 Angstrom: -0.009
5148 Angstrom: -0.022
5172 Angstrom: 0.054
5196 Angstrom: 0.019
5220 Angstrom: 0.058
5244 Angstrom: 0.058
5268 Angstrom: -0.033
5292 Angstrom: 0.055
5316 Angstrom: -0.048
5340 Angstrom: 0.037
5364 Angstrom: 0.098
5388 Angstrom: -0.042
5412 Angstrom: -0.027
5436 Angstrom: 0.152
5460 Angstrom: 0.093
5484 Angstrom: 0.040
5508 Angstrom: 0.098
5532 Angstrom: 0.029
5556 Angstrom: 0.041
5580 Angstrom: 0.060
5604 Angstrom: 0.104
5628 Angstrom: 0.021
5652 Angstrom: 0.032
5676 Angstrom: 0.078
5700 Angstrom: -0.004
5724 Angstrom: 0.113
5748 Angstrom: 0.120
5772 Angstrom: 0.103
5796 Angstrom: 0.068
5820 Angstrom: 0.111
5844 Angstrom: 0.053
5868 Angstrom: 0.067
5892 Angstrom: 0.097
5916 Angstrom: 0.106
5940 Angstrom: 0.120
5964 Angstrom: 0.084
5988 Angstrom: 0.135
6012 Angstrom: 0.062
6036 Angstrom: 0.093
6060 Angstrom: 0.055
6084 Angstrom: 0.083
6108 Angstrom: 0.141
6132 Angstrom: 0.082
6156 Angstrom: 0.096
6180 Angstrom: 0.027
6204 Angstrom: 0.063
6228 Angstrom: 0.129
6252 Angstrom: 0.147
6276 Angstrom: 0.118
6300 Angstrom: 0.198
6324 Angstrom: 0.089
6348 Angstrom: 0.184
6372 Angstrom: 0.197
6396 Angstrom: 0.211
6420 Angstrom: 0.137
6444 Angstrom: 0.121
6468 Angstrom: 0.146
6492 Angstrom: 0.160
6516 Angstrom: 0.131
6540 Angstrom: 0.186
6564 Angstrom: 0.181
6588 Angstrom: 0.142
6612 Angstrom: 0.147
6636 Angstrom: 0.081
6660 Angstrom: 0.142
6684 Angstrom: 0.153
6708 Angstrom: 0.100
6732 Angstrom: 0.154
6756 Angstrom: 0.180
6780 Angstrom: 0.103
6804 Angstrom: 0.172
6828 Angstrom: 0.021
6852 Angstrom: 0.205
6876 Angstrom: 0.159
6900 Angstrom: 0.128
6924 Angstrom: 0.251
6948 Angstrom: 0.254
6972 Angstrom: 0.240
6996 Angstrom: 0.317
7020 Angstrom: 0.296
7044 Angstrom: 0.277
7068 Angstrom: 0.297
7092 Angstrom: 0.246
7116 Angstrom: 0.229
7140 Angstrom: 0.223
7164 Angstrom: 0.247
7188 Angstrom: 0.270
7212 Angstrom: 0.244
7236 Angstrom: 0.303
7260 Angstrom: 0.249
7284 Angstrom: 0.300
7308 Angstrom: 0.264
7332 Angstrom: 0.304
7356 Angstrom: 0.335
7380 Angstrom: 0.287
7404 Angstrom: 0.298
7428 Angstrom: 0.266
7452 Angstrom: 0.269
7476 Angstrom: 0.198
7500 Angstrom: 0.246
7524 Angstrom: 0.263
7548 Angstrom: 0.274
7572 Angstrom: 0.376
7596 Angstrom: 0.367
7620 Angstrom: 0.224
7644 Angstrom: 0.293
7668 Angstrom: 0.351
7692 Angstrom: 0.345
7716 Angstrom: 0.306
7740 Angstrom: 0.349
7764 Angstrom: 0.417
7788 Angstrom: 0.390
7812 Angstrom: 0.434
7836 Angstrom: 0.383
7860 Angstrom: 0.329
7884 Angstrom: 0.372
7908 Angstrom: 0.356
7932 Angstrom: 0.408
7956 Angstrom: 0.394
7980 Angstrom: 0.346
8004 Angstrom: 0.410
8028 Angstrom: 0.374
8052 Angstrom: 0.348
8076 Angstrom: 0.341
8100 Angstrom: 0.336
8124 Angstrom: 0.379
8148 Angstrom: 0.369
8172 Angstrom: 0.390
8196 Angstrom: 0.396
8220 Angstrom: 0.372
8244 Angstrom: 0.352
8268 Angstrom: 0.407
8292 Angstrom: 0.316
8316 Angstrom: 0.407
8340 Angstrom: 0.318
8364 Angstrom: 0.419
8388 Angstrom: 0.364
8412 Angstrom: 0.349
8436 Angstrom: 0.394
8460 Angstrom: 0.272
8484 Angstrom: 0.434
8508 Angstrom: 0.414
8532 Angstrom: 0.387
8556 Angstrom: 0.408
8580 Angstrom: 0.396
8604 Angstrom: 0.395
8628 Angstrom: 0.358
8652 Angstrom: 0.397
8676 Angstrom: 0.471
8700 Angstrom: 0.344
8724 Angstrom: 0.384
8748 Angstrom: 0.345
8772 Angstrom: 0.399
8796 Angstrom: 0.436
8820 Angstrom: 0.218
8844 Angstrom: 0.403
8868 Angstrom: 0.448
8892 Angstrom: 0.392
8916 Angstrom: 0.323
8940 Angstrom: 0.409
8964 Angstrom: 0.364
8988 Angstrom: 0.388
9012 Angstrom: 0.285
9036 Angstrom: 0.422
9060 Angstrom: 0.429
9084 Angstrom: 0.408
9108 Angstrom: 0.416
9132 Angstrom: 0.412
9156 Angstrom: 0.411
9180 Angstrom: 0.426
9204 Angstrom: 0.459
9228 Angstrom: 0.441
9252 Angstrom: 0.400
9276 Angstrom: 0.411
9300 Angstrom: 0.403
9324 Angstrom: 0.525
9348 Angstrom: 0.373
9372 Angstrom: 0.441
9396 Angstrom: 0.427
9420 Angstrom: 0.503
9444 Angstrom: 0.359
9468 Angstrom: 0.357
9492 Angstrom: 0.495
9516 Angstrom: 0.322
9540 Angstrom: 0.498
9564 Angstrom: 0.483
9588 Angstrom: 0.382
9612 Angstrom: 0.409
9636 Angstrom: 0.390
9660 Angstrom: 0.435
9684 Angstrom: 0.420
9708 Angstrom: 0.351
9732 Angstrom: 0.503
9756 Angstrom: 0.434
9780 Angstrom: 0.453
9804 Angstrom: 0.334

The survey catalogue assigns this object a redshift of 0.735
